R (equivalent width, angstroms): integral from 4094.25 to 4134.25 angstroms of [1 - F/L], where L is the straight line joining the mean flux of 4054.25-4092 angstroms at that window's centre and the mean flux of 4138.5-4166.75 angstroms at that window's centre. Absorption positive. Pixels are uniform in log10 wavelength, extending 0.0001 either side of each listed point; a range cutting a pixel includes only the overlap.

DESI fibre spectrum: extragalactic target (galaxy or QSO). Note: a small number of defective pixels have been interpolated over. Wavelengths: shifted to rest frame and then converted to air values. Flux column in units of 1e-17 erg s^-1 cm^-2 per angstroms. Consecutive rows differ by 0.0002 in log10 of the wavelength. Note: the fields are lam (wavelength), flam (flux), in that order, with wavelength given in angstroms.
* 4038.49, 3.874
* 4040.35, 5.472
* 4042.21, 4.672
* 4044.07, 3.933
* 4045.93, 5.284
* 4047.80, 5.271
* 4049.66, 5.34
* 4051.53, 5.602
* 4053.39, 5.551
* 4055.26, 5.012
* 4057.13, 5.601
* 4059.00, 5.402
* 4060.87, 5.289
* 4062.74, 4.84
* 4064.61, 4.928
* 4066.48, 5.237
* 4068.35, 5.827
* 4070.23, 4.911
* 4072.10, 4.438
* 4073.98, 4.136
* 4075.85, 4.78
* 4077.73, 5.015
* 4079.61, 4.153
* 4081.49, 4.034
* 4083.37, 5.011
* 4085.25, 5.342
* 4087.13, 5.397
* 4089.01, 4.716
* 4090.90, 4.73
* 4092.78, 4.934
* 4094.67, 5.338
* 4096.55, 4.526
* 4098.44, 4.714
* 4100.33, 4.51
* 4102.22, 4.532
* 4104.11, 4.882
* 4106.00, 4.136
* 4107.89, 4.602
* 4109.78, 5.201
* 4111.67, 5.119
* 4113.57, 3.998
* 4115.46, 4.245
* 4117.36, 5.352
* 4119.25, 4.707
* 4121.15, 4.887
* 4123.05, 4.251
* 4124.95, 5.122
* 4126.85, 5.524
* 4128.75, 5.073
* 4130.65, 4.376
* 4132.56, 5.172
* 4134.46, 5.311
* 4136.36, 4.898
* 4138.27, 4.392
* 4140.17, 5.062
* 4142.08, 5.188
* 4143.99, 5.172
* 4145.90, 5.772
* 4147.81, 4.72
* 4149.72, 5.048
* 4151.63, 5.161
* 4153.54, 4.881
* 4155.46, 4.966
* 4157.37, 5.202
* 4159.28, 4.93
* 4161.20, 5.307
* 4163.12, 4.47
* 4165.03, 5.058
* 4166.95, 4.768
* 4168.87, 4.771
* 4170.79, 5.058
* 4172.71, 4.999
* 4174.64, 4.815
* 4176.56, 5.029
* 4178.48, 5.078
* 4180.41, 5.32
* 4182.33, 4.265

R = 1.73 angstroms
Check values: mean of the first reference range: 4.94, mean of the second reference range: 5.04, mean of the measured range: 4.78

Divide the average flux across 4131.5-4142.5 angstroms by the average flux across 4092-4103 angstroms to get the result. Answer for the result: 1.0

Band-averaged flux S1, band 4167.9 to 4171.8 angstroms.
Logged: 4.92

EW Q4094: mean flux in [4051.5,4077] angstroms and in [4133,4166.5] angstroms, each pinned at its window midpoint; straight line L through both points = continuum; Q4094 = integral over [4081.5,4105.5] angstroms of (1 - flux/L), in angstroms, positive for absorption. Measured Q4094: 1.1 angstroms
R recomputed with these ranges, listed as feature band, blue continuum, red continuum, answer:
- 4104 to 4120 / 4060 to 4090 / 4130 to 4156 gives 0.9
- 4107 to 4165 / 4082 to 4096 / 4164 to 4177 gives 0.3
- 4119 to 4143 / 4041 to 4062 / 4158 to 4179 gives 0.4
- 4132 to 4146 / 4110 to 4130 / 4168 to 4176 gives -0.6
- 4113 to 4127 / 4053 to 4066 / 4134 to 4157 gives 1.0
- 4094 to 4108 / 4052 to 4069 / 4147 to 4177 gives 1.4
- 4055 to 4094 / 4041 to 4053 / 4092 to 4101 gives -0.2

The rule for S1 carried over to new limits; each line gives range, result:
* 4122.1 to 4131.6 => 4.87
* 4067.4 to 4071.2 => 5.36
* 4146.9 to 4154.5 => 4.95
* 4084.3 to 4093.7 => 5.03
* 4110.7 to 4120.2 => 4.69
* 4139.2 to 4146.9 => 5.29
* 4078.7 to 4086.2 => 4.64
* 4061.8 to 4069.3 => 5.21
